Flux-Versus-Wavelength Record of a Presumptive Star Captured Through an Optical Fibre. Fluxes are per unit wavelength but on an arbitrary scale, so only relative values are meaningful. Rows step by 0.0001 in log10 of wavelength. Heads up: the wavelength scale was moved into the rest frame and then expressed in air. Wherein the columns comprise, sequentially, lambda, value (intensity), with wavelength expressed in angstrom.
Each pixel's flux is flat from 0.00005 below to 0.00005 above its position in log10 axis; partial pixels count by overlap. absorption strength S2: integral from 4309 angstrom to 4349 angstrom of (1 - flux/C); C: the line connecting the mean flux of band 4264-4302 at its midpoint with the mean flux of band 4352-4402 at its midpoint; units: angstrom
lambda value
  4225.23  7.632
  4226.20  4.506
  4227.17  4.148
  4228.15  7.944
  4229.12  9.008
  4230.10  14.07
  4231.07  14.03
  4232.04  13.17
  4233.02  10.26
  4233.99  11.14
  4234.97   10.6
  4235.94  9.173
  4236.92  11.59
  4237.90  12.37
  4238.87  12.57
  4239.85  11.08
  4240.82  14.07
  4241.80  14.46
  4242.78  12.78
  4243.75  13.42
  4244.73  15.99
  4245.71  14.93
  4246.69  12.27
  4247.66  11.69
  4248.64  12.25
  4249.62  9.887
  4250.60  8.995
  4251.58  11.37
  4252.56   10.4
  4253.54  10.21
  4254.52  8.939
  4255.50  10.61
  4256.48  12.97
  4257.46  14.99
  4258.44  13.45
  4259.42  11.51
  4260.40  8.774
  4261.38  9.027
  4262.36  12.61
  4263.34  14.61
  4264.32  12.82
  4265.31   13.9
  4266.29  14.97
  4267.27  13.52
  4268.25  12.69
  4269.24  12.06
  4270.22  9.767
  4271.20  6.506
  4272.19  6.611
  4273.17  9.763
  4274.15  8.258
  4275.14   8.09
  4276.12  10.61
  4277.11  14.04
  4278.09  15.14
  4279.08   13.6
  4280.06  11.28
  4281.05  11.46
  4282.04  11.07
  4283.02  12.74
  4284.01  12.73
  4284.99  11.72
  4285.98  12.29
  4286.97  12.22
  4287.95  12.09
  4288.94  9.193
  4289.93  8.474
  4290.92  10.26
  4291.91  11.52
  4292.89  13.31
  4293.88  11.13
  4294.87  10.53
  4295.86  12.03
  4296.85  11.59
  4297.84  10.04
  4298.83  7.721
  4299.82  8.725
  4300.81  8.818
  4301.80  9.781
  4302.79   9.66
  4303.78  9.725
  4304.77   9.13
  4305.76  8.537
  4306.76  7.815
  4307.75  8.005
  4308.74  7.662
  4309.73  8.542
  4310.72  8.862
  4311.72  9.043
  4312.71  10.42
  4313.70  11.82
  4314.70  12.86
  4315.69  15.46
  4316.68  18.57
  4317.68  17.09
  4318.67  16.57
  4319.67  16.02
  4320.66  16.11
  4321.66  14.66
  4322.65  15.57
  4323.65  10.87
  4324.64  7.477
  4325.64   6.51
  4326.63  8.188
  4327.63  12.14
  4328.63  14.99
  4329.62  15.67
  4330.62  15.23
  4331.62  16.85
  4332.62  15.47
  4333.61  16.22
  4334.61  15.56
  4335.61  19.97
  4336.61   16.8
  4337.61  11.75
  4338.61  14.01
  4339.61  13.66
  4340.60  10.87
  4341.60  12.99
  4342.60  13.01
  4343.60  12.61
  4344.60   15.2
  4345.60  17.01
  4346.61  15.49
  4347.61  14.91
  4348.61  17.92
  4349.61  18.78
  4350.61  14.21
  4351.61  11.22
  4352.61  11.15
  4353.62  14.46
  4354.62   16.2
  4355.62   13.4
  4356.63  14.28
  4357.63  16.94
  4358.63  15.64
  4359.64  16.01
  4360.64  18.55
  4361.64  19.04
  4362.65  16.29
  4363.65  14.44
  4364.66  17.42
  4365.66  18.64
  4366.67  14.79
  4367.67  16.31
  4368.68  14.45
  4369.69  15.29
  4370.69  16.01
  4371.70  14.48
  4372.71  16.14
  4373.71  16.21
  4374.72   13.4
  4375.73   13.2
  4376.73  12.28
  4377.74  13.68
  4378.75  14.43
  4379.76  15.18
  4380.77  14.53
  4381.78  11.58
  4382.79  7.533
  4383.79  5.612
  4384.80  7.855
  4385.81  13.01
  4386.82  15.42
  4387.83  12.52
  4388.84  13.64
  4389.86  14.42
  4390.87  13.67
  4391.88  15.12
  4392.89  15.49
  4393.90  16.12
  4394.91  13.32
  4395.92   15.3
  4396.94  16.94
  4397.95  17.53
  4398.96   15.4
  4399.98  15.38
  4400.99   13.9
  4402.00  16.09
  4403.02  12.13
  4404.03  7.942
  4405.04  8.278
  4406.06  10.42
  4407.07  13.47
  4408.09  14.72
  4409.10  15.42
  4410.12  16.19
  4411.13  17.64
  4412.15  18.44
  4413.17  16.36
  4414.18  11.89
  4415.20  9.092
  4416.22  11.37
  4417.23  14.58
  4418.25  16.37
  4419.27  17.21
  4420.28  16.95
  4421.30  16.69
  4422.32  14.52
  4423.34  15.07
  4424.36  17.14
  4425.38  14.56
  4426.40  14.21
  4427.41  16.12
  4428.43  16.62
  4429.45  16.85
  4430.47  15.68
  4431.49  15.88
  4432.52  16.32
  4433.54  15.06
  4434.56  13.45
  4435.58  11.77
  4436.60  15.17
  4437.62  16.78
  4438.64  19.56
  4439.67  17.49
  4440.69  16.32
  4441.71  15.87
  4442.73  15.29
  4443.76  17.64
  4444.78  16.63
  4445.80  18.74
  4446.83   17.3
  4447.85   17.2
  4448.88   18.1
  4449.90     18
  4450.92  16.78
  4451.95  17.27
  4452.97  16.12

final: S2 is -3.0 angstrom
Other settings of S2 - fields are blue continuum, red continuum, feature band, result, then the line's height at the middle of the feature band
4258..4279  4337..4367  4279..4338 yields 5.32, 13.1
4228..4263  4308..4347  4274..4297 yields 2.00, 12.6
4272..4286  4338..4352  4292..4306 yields 2.46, 12.3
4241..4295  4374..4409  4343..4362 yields -3.90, 12.8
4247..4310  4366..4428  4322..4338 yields -1.84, 12.3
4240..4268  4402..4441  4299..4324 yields 3.11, 13.2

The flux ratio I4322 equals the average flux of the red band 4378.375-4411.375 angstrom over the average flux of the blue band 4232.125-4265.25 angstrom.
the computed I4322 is 1.1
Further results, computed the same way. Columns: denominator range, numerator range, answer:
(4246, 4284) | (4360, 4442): 1.28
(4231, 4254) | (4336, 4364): 1.24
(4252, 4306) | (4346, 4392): 1.31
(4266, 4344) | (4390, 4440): 1.26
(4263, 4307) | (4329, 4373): 1.40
